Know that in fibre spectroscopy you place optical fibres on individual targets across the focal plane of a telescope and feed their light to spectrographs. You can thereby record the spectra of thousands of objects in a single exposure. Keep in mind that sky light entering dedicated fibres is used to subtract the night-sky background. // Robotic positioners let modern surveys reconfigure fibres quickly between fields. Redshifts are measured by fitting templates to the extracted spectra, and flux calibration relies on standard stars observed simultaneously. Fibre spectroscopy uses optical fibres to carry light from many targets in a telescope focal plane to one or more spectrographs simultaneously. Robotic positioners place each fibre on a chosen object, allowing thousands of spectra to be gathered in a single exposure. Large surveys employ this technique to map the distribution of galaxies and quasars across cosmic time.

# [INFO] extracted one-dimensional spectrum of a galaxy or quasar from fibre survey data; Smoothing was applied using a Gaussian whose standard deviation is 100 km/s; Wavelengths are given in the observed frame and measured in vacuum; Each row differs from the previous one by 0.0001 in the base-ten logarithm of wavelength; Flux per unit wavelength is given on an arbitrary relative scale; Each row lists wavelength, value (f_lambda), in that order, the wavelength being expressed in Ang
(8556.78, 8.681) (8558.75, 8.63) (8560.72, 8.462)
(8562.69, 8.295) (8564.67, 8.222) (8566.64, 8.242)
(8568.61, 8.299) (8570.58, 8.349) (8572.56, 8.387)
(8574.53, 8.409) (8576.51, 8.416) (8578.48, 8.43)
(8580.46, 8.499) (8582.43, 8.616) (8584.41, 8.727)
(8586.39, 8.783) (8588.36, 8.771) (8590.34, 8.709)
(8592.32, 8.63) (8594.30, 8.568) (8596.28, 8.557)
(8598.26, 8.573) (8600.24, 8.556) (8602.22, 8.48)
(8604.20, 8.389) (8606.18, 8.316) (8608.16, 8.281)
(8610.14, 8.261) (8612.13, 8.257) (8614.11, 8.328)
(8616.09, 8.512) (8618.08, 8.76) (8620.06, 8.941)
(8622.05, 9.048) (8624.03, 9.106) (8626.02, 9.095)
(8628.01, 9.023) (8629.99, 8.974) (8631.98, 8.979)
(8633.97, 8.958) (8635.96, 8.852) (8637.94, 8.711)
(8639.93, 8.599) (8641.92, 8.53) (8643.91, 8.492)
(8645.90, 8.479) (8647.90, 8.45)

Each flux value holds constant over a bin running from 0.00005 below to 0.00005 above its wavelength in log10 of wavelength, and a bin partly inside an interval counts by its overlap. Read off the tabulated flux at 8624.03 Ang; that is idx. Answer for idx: 9.106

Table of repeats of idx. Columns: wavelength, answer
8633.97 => 8.958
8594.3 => 8.568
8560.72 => 8.462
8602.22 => 8.48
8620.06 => 8.941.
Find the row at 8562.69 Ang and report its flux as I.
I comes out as 8.295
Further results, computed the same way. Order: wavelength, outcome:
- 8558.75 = 8.63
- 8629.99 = 8.974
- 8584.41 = 8.727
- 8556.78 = 8.681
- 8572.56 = 8.387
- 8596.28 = 8.557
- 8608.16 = 8.281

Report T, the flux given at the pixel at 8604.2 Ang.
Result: 8.389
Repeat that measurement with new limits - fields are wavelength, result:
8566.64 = 8.242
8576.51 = 8.416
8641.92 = 8.53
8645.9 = 8.479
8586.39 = 8.783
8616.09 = 8.512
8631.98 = 8.979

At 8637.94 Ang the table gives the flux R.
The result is 8.711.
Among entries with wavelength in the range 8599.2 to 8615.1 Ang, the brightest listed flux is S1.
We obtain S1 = 8.556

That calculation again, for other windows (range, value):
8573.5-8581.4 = 8.499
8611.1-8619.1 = 8.76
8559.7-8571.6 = 8.462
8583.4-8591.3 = 8.783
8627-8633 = 9.023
